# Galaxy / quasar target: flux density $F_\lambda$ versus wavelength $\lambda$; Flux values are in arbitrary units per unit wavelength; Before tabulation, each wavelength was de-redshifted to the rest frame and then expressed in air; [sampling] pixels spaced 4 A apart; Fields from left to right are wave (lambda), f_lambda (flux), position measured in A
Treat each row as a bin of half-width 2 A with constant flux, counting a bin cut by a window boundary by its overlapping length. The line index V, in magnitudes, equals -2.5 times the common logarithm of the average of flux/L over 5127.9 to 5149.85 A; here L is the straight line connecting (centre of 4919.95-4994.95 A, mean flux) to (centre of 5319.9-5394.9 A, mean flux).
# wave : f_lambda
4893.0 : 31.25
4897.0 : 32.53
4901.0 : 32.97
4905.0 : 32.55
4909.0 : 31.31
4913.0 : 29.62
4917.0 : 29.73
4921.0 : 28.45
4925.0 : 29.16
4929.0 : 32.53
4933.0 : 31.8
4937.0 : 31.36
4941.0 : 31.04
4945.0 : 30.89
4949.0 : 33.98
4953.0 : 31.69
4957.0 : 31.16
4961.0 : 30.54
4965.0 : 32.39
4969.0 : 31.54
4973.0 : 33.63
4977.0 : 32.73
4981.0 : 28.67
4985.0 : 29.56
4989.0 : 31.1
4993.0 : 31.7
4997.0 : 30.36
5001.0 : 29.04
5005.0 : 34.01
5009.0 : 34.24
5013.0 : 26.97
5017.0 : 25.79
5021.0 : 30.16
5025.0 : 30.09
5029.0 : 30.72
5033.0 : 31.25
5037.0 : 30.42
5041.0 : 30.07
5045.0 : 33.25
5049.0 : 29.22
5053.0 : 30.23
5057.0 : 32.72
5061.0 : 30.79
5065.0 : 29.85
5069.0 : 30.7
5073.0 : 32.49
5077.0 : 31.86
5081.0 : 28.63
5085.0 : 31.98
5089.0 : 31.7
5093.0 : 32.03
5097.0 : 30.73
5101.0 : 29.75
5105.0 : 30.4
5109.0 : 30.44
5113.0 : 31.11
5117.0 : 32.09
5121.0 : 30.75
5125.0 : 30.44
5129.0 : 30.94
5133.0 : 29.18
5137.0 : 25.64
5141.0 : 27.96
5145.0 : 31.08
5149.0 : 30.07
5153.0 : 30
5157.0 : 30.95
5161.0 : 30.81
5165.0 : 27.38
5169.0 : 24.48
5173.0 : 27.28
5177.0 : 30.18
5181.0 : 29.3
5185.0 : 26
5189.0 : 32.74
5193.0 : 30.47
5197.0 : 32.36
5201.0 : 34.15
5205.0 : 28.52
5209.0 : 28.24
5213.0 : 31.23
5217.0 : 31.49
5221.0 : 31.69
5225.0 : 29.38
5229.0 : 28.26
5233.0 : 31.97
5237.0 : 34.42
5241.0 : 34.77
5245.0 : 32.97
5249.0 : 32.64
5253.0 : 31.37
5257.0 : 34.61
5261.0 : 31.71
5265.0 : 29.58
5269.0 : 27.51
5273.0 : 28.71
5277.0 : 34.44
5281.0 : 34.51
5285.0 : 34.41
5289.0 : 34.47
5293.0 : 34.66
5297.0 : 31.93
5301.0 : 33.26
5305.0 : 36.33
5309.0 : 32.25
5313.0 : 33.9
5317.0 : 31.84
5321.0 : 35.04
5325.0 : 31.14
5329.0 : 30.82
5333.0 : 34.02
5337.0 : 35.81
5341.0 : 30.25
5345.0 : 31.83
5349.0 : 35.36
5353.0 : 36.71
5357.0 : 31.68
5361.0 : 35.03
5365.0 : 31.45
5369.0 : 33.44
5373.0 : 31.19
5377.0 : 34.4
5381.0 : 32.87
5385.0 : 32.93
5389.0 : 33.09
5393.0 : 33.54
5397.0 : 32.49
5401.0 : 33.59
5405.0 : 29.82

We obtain 0.11 mag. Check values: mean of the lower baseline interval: 31.3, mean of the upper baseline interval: 33.2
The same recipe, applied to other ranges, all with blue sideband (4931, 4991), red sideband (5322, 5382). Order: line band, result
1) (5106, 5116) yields 0.04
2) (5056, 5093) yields 0.03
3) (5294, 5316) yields -0.02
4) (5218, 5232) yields 0.09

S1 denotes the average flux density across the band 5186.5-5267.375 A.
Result 31.6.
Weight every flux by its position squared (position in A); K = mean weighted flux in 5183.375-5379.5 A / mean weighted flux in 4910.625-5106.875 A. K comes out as 1.17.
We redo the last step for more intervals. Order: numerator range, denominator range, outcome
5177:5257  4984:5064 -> 1.10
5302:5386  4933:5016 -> 1.23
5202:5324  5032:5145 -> 1.13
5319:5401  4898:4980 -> 1.24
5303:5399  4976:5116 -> 1.22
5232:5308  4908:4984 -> 1.20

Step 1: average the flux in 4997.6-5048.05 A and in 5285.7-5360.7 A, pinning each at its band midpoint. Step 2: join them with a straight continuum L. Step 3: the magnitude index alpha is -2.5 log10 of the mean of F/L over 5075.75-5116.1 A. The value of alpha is 0.01 mag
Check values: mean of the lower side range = 30.5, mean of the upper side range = 33.5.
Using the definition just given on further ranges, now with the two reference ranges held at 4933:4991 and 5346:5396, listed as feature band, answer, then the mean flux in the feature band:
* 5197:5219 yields 0.060 mag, 30.9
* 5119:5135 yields 0.067 mag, 30.3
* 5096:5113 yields 0.061 mag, 30.4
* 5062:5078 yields 0.028 mag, 31.2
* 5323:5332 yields 0.064 mag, 31.3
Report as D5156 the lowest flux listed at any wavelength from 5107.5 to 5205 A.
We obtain 24.48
